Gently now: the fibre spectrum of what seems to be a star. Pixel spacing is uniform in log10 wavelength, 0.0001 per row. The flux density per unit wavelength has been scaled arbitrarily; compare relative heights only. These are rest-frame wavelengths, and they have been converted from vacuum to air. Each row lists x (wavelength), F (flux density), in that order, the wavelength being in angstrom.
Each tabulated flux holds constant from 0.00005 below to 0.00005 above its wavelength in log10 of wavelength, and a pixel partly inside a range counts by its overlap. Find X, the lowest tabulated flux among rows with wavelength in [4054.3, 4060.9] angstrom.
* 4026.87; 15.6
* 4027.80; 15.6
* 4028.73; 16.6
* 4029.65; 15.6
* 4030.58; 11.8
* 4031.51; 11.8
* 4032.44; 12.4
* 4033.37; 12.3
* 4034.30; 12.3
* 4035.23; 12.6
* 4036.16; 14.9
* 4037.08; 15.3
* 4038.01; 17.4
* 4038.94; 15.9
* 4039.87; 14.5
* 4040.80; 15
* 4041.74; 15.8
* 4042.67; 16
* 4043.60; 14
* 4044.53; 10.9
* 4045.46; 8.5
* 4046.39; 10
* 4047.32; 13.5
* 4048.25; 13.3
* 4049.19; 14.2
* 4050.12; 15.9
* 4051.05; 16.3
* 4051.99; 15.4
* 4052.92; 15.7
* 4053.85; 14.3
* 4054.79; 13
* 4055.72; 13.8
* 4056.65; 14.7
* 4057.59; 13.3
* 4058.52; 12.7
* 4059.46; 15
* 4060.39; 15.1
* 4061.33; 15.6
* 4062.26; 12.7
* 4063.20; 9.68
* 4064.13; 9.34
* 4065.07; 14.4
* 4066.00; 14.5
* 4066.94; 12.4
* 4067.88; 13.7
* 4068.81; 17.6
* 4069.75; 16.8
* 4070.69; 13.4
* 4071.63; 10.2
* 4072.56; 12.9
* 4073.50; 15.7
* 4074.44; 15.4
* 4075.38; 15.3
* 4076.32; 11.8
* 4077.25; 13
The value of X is 12.7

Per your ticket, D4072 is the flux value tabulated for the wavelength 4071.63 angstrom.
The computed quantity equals 10.2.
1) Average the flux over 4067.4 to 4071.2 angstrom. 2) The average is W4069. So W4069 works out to 15.3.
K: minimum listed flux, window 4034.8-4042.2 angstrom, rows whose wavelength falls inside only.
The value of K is 12.6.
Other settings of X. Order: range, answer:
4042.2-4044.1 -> 14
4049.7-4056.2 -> 13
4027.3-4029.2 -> 15.6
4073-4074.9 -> 15.4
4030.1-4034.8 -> 11.8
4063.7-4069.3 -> 9.34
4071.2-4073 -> 10.2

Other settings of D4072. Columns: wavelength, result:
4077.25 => 13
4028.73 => 16.6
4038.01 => 17.4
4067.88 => 13.7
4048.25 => 13.3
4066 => 14.5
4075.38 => 15.3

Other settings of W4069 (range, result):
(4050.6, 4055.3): 14.9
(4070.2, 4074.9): 13.5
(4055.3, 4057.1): 14.3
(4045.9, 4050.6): 13.4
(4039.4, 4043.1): 15.3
